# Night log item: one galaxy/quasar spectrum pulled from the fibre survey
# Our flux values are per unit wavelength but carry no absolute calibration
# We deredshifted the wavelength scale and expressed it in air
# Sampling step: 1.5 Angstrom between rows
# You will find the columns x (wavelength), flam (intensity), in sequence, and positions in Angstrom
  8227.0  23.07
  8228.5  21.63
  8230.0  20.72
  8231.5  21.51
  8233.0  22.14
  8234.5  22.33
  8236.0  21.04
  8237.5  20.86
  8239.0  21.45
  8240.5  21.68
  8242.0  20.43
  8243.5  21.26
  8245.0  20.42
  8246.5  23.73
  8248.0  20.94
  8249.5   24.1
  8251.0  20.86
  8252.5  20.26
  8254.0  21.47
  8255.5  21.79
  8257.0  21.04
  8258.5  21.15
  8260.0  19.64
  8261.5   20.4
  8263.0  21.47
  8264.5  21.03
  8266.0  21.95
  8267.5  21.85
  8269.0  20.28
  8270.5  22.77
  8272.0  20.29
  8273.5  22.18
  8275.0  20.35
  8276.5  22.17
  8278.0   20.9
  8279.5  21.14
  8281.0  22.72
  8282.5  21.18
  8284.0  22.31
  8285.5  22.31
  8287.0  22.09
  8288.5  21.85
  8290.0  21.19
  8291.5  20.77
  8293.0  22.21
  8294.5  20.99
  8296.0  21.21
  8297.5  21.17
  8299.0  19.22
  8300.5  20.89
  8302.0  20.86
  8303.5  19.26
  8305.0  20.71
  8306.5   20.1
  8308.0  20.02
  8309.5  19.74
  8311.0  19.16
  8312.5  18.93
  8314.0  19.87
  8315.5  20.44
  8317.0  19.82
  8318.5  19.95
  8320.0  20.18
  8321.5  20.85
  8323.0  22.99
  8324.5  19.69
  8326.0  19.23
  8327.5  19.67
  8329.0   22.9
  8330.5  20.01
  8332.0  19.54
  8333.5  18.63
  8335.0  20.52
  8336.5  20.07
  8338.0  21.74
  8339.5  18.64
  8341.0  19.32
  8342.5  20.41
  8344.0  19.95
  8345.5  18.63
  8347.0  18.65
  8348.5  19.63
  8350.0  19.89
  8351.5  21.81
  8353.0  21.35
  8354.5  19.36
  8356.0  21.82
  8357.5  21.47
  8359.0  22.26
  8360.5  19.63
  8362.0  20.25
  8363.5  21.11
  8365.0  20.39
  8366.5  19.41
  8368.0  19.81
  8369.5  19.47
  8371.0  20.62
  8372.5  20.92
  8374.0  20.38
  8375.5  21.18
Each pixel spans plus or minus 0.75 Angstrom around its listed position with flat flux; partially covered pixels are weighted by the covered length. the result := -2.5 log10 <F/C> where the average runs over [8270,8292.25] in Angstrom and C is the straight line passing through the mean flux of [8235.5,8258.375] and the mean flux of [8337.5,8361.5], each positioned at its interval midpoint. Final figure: -0.03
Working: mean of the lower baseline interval 21.4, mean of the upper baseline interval 20.3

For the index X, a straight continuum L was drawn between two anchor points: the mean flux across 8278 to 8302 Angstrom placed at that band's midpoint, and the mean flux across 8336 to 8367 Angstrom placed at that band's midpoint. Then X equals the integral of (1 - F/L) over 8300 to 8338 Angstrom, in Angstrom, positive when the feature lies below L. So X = 1.2 Angstrom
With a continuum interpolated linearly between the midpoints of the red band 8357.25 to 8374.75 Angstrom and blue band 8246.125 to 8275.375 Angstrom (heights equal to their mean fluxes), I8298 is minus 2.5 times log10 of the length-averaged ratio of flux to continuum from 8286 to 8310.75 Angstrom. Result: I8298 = 0.01 mag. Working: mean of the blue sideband 21.4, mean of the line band 20.8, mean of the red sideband 20.4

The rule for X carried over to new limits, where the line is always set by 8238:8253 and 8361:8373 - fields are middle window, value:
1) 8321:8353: 0.6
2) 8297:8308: 0.3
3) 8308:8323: 0.5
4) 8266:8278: -0.1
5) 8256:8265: 0.2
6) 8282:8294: -0.4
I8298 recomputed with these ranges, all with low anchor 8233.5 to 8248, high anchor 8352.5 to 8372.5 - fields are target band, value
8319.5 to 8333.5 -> 0.02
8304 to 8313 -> 0.06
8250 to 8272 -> 0.01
